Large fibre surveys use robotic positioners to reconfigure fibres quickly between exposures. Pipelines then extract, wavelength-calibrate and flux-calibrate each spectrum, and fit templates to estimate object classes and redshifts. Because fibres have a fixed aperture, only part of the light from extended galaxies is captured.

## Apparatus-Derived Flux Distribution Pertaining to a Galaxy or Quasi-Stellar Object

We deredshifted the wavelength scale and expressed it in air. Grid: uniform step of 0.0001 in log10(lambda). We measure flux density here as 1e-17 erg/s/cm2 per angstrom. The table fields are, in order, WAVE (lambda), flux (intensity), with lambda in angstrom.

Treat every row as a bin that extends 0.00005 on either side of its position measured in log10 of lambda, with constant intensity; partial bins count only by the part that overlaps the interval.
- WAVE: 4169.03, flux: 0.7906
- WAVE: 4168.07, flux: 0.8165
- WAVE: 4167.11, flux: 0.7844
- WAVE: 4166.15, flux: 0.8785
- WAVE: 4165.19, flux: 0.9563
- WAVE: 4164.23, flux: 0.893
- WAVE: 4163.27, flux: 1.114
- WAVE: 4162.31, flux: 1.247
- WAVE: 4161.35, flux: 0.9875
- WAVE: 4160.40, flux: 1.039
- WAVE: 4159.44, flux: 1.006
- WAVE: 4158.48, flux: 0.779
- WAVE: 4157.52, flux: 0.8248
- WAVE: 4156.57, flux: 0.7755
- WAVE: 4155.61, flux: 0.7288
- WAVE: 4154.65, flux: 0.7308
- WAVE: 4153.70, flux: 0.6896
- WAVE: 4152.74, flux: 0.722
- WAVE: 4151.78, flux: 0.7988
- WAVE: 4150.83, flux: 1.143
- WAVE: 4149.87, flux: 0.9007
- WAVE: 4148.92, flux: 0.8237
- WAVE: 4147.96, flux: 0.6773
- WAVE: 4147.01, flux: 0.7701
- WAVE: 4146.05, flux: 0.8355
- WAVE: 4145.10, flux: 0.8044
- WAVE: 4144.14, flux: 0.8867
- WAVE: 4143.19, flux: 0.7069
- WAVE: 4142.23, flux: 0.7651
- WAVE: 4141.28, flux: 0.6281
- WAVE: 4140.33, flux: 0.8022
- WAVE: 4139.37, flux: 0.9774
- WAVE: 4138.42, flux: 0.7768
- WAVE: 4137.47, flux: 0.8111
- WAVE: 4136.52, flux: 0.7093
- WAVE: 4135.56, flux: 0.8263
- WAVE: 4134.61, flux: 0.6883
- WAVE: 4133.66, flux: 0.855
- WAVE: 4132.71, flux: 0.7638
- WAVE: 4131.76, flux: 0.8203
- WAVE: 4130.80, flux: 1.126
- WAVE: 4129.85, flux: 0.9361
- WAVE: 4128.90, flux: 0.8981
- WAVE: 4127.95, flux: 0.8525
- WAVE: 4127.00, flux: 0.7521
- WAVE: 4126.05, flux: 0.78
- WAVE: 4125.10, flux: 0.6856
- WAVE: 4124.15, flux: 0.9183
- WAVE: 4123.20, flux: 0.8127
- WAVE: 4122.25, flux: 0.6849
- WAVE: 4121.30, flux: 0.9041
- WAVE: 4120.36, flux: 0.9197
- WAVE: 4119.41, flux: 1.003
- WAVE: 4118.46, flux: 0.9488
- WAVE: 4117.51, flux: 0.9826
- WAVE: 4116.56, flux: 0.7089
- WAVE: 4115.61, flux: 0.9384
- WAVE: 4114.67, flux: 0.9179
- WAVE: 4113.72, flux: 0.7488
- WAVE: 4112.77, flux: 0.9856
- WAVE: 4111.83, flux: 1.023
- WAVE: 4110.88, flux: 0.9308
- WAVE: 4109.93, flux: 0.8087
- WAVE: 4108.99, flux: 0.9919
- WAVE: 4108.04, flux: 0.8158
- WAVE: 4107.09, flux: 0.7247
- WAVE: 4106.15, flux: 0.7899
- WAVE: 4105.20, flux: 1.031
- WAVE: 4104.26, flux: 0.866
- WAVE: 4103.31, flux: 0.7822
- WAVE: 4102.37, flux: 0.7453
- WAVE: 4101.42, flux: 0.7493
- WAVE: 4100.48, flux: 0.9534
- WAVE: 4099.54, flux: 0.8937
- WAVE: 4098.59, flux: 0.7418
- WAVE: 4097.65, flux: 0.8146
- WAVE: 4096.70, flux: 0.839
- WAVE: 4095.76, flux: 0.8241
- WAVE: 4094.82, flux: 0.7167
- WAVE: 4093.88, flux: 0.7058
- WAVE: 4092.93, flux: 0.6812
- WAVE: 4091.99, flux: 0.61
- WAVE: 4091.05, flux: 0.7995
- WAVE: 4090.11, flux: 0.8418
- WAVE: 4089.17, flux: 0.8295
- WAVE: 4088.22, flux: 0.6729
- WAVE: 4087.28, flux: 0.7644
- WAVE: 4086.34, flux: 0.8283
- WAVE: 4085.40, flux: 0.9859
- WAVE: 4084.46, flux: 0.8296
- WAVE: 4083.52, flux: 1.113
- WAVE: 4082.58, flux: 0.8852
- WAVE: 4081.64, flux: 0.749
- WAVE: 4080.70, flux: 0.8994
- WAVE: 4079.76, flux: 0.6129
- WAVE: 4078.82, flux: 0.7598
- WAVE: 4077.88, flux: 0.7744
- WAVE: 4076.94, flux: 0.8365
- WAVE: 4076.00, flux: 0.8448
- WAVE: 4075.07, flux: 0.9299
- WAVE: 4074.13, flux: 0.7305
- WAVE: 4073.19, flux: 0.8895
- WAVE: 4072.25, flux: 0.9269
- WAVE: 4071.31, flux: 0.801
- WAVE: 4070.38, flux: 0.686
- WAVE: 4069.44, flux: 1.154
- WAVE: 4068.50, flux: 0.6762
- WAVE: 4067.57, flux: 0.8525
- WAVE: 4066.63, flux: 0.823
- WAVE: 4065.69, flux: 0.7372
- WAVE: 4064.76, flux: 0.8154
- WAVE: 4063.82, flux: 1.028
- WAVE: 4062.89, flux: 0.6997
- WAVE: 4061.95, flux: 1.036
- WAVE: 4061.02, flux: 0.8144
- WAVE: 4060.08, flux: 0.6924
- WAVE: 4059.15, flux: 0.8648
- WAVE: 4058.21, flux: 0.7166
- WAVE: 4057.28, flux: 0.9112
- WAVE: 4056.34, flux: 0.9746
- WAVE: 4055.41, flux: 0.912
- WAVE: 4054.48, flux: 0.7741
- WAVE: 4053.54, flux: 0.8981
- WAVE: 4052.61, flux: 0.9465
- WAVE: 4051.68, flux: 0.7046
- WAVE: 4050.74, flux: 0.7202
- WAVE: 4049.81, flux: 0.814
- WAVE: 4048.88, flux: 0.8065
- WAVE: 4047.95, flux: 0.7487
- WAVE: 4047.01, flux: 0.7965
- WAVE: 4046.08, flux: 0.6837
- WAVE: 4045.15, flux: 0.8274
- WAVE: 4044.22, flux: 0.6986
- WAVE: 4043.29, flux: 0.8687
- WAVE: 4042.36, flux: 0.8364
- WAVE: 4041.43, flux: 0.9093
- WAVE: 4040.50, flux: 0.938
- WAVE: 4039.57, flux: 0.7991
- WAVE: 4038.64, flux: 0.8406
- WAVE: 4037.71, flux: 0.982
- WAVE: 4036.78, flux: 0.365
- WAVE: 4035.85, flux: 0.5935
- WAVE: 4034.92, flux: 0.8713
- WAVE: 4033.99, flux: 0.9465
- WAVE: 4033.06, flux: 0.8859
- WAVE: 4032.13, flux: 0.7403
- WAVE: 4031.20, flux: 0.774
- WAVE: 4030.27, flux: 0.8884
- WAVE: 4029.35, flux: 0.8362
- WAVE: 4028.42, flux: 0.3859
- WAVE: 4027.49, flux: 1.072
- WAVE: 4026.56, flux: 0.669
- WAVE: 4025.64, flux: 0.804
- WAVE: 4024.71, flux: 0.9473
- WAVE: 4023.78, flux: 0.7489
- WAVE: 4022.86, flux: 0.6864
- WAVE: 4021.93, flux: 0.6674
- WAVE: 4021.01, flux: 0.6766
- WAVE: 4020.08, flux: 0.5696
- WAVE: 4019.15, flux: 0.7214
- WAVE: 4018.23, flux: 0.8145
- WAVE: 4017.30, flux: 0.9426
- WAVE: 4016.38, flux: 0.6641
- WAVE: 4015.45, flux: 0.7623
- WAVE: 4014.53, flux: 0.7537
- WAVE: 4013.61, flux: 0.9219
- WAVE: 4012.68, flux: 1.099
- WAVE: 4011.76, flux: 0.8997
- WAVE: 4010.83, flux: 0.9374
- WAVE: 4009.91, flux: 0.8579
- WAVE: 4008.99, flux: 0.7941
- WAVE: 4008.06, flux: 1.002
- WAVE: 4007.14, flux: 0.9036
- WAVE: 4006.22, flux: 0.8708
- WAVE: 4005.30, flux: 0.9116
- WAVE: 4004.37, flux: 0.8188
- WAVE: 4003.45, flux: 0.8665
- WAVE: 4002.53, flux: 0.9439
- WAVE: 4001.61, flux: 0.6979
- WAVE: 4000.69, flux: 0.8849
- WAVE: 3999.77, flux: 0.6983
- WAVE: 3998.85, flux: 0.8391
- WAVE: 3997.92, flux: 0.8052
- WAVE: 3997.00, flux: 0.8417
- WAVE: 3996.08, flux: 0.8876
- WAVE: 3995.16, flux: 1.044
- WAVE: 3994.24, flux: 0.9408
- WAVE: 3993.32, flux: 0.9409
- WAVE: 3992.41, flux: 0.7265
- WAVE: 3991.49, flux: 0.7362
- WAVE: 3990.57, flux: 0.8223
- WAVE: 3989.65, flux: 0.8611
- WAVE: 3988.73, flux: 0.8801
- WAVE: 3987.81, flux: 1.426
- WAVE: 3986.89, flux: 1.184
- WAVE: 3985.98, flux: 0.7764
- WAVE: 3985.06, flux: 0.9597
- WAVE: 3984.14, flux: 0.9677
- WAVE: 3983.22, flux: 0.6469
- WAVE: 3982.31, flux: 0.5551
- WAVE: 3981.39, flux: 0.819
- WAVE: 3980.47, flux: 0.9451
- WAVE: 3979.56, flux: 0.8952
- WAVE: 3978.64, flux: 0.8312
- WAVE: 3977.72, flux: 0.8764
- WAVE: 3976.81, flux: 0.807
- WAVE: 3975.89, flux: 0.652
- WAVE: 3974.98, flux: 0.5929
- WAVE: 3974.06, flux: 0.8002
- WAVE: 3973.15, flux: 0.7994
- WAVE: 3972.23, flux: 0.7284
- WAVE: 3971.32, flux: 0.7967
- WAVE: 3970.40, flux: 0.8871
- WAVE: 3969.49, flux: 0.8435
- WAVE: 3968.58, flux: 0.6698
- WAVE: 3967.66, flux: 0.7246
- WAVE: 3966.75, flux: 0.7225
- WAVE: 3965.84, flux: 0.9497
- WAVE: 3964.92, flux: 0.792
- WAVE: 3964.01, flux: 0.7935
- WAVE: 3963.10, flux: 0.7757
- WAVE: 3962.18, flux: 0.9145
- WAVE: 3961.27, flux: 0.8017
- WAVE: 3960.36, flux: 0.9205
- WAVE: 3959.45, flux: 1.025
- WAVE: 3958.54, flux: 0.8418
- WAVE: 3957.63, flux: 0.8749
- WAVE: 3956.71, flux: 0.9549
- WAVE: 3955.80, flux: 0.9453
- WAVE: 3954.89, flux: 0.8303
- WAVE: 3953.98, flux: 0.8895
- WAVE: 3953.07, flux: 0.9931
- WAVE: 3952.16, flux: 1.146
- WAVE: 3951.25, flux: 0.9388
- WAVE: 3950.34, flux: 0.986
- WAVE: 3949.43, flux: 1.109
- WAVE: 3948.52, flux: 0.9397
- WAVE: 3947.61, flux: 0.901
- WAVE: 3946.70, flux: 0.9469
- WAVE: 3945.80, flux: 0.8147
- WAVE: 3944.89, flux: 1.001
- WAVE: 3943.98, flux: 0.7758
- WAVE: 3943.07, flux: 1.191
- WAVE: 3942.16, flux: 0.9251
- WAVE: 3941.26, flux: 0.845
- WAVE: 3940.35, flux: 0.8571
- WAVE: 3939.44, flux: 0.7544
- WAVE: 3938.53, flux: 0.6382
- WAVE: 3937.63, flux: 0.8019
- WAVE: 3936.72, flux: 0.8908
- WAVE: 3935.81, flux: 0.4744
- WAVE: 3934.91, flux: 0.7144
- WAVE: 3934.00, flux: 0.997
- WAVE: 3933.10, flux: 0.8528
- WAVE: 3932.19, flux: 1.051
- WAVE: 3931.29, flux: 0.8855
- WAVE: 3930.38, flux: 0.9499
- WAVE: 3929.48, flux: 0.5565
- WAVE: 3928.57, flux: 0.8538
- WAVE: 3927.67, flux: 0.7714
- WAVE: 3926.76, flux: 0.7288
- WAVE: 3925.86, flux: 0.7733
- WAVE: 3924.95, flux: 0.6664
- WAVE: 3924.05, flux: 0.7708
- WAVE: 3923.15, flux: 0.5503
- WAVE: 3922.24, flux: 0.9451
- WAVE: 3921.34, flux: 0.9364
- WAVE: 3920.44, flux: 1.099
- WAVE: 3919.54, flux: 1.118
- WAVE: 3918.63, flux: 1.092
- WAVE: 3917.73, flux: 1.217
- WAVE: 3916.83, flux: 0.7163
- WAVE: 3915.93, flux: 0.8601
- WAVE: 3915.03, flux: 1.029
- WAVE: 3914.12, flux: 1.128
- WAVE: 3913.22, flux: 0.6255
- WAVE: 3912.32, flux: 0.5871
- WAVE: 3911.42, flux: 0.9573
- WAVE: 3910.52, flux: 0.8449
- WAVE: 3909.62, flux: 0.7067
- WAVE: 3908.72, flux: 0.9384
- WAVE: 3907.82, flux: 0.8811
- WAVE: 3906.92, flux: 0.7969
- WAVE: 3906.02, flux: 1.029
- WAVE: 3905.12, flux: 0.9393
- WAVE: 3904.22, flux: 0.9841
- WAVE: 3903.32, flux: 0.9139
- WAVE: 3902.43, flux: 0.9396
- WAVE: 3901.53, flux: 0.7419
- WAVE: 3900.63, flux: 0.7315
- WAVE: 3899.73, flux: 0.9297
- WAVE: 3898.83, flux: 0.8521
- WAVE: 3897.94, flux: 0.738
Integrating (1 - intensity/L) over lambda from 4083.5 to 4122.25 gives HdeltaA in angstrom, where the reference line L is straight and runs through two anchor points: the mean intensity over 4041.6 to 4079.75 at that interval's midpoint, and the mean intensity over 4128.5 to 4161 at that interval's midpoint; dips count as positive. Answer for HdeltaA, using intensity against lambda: -0.9 angstrom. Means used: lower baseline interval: 0.823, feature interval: 0.843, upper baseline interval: 0.825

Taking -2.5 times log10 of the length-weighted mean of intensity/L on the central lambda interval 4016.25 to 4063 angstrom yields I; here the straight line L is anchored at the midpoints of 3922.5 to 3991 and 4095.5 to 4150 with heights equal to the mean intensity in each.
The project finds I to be 0.065 mag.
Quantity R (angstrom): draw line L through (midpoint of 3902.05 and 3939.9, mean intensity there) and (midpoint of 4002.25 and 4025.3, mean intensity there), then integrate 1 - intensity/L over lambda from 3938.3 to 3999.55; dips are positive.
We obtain -2.0 angstrom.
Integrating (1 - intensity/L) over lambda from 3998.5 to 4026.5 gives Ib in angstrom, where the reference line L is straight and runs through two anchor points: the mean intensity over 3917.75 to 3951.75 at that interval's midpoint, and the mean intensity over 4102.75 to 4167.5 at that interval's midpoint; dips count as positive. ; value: 1.45 angstrom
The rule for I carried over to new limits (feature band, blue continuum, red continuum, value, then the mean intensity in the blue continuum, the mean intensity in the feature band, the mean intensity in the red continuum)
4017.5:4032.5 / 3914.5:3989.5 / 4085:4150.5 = 0.131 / 0.868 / 0.753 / 0.828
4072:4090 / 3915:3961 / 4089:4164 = 0.024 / 0.888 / 0.834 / 0.841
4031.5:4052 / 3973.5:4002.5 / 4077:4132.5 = 0.074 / 0.851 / 0.79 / 0.839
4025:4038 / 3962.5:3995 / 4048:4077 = 0.088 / 0.835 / 0.772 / 0.838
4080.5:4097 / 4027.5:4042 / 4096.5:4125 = 0.046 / 0.793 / 0.808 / 0.864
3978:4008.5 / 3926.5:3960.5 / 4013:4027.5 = -0.086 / 0.884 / 0.877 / 0.77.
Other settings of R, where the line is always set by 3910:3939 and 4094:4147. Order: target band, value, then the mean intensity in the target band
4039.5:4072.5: 0.4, 0.83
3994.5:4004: -0.1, 0.852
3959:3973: 0.4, 0.822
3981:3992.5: -0.5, 0.879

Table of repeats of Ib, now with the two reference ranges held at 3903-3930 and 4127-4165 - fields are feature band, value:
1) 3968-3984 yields 1.6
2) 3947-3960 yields -1.4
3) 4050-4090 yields 0.9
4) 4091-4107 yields 1.1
